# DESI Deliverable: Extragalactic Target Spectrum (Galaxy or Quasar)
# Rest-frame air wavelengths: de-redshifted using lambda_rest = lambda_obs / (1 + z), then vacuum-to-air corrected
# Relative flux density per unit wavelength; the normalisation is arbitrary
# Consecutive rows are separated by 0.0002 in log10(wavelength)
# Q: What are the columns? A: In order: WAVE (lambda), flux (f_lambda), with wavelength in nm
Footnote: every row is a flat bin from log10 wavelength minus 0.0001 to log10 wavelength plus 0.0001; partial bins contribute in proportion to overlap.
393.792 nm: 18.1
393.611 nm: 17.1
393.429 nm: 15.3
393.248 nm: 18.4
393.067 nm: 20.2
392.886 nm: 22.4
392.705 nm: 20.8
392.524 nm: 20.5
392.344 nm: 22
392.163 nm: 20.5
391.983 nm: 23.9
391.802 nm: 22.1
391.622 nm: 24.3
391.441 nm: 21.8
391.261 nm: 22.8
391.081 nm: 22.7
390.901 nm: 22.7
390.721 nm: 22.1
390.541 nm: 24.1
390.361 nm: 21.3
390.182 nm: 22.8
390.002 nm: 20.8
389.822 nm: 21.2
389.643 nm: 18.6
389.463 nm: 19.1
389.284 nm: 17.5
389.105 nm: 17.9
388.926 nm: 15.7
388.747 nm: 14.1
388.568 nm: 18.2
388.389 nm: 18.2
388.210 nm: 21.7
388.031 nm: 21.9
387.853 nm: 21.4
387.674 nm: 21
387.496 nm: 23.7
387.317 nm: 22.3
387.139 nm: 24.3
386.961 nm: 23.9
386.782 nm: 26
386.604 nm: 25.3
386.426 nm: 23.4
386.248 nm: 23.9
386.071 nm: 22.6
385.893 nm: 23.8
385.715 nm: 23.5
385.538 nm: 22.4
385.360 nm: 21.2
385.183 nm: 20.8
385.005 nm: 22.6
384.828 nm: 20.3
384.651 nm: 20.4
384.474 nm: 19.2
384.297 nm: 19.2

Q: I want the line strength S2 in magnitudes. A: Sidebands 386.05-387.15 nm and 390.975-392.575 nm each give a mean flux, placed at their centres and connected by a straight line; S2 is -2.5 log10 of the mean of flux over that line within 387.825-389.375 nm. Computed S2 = 0.27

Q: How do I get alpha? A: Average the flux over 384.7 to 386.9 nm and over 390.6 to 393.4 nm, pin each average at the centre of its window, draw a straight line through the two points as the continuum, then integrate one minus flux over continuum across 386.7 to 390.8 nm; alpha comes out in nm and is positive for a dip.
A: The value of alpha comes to 0.293 nm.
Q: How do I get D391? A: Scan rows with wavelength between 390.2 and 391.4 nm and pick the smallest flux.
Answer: 21.3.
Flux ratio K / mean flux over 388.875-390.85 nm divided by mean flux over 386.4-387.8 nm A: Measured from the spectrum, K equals 0.85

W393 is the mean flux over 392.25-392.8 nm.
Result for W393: 21.1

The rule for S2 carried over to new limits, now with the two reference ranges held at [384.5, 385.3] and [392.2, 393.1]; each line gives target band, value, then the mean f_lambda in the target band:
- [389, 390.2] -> 0.09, 19.5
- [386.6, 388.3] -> -0.10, 23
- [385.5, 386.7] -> -0.13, 23.6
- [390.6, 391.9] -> -0.08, 22.7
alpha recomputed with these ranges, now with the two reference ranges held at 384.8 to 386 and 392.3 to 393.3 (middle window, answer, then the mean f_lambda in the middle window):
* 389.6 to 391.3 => -0.062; 22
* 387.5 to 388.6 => 0.046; 20.8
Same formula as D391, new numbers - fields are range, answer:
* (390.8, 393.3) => 18.4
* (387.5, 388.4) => 18.2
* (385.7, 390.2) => 14.1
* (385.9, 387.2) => 22.6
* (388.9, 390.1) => 15.7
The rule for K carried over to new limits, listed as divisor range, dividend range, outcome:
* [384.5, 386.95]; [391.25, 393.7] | 0.91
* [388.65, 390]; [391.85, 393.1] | 1.20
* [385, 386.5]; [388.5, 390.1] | 0.80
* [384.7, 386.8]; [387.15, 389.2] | 0.87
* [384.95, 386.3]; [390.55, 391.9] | 1.01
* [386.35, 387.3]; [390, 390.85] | 0.92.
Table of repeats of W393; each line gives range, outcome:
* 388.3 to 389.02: 16.6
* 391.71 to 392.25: 22.2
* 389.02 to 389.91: 18.9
